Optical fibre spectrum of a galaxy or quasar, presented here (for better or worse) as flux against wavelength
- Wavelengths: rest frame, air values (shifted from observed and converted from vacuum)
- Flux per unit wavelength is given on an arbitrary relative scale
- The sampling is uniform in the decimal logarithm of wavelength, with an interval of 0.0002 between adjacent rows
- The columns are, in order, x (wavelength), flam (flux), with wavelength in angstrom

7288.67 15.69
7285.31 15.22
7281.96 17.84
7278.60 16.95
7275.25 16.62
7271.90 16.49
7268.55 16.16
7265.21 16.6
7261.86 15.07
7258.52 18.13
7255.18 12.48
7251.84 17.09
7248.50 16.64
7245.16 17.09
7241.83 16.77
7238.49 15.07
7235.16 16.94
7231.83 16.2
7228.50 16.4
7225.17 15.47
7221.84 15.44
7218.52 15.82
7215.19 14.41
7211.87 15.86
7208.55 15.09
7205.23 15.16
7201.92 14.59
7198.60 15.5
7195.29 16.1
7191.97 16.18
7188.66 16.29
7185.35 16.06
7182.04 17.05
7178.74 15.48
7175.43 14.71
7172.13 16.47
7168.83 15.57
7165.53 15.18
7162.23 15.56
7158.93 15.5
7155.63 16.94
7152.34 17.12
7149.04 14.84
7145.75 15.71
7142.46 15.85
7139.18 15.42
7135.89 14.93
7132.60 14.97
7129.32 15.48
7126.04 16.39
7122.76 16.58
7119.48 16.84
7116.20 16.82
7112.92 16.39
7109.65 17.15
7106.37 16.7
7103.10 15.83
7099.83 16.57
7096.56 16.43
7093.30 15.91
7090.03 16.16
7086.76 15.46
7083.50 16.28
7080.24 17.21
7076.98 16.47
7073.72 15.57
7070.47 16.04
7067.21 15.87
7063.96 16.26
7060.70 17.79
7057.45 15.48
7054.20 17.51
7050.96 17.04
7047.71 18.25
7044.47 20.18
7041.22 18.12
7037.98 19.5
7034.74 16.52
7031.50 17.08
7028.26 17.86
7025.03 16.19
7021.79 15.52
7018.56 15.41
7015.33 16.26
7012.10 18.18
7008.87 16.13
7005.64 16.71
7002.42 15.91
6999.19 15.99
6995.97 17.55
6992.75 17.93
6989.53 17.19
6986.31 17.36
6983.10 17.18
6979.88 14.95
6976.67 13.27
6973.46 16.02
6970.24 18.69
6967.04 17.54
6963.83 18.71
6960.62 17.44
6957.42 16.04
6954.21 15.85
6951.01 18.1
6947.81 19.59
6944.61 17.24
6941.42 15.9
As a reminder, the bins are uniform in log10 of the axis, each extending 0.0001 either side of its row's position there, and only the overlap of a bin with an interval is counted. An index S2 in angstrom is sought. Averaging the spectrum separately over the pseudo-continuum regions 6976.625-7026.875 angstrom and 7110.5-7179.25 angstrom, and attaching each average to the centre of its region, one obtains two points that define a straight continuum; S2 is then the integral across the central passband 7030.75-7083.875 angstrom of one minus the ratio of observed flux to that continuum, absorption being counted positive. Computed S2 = -3.0 angstrom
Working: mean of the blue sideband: 16.5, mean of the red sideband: 15.9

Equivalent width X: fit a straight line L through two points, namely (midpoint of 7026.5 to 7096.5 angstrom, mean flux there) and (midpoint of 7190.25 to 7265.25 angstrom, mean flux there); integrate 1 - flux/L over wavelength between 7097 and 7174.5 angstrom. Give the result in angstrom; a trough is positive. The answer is 2.0 angstrom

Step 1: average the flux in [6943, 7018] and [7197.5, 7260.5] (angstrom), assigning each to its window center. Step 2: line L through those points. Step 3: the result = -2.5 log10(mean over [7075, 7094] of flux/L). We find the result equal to 0.014 mag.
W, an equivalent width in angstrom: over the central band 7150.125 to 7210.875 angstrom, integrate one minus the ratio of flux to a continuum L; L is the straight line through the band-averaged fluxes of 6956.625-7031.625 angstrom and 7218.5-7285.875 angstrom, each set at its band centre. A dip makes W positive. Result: 2.1 angstrom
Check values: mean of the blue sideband 16.7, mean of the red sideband 16.2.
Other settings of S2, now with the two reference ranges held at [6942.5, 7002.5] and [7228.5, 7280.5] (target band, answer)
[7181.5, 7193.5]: 0.1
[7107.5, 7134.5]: 0.5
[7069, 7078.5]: 0.4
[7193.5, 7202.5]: 0.5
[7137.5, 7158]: 0.7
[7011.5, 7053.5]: -1.3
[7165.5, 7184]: 0.8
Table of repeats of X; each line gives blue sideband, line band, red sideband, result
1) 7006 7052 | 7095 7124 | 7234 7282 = 0.6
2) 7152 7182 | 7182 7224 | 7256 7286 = 1.2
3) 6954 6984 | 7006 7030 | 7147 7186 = -0.2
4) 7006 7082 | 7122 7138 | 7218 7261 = 0.9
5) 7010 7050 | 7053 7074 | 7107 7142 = 0.7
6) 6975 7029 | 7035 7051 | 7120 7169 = -2.3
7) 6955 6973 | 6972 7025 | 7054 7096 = 2.4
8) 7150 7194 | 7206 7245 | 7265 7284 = 1.4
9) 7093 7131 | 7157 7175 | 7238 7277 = 0.8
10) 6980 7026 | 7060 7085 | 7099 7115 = 0.3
